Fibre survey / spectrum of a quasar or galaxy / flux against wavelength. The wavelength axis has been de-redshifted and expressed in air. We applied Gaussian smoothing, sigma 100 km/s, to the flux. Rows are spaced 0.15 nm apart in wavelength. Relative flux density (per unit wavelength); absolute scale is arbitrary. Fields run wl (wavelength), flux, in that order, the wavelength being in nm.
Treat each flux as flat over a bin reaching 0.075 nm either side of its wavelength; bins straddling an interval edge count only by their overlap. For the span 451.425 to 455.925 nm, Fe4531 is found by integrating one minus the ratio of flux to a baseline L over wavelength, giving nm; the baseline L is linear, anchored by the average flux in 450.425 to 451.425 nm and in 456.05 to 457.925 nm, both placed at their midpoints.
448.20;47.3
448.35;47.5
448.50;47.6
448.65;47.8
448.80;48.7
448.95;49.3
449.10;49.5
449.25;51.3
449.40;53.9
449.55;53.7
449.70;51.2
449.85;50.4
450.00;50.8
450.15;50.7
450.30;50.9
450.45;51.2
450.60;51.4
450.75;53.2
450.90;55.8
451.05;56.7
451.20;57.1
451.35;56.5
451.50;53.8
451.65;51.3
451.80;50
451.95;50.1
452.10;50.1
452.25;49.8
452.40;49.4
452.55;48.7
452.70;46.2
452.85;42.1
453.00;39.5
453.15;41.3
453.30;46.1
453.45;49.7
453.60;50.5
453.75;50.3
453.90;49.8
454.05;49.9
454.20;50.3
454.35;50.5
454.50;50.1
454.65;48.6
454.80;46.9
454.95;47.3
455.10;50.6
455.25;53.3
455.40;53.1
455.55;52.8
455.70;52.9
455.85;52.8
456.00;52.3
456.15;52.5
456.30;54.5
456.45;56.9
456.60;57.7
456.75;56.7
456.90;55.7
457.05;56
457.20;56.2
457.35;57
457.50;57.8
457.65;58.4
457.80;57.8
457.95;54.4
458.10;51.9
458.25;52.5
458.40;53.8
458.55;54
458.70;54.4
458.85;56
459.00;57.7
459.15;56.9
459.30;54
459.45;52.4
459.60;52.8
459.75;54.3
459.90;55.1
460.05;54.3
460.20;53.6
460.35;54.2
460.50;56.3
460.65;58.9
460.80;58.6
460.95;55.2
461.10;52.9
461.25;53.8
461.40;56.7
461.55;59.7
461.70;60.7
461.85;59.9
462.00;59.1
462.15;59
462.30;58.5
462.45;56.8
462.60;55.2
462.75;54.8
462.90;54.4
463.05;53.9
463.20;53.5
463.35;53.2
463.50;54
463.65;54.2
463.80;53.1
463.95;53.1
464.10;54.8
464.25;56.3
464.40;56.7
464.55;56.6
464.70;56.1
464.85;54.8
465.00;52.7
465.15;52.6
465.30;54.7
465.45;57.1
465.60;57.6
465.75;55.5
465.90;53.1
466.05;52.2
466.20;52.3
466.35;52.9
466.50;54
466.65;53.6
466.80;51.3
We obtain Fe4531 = 0.50 nm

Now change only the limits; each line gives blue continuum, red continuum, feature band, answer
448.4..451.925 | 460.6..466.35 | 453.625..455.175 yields 0.10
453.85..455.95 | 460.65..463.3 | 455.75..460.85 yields -0.16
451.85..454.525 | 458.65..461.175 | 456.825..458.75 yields -0.09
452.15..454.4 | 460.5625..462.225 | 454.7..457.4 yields -0.13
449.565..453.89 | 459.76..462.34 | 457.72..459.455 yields 0.01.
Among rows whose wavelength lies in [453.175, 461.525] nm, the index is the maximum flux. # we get 58.9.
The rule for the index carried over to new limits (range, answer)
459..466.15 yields 60.7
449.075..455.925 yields 57.1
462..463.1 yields 59.1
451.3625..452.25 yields 53.8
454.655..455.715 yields 53.3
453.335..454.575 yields 50.5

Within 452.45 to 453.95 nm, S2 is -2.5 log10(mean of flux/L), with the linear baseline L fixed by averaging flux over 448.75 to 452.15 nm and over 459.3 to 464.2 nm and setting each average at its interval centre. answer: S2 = 0.14 mag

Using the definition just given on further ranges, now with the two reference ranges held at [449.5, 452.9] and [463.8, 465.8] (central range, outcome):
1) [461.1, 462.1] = -0.07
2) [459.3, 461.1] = -0.02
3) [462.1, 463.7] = -0.01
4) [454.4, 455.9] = 0.04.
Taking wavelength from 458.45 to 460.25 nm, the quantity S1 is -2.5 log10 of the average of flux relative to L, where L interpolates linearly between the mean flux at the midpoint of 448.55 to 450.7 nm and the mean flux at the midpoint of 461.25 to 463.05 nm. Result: 0.03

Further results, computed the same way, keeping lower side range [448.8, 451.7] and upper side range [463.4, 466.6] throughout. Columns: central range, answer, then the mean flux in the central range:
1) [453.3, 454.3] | 0.067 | 49.8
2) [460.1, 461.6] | -0.039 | 55.9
